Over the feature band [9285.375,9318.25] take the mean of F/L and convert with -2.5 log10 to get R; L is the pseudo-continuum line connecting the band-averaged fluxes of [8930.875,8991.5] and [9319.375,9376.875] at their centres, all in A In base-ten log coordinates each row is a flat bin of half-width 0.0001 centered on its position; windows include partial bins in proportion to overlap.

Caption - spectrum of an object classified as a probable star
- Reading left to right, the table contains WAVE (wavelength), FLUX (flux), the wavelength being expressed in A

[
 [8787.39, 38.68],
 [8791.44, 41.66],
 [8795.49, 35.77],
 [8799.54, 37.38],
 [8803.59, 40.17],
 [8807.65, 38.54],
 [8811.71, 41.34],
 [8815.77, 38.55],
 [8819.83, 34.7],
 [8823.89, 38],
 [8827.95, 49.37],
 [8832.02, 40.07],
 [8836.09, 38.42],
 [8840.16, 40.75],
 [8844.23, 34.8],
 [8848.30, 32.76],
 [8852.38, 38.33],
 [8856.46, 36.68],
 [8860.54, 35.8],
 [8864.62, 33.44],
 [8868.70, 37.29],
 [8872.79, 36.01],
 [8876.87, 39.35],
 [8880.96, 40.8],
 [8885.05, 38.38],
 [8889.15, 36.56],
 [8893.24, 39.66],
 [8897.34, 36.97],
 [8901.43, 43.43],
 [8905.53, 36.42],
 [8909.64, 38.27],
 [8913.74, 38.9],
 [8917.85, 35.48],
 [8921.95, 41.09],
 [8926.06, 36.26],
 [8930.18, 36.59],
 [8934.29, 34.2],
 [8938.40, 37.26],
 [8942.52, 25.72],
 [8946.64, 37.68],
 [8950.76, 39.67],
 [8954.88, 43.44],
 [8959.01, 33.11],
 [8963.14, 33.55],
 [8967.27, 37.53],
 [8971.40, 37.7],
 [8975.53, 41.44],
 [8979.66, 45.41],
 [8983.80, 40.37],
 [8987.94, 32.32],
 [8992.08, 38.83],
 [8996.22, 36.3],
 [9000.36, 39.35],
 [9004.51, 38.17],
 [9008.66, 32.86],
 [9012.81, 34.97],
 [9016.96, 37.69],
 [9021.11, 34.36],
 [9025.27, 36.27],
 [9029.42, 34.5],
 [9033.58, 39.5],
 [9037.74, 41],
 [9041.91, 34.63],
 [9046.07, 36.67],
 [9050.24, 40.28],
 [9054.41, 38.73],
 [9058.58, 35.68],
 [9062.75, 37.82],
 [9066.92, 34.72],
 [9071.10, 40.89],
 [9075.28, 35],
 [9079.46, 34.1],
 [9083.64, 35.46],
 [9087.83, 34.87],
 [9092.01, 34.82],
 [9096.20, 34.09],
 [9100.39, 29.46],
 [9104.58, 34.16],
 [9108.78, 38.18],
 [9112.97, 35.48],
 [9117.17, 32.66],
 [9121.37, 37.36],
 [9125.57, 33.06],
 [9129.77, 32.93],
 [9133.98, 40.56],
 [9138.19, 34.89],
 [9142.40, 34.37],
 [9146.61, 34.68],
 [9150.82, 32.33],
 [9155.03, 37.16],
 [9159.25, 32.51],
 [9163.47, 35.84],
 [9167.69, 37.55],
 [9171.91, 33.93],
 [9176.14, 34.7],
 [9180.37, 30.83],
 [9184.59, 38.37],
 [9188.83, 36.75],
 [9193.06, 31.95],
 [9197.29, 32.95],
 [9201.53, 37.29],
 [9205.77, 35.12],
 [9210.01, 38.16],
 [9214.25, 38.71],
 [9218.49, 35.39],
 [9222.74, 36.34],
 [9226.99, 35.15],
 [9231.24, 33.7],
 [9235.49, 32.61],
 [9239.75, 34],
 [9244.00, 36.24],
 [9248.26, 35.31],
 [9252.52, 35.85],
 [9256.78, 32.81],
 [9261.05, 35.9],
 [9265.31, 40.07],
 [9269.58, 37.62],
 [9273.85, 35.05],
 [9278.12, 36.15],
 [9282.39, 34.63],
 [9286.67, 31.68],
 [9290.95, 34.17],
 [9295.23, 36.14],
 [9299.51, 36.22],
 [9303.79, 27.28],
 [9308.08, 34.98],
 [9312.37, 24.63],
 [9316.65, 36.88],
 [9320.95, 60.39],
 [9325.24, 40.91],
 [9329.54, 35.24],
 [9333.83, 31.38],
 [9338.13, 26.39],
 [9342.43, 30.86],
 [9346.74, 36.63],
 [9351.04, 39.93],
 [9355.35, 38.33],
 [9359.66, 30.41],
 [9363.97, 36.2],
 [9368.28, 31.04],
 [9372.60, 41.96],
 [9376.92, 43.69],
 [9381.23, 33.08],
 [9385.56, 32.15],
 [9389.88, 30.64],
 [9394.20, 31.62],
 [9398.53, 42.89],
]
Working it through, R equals 0.13 mag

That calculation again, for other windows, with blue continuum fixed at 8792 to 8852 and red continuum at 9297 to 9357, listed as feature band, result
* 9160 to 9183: 0.06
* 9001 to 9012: 0.05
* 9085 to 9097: 0.07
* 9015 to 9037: 0.02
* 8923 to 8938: 0.05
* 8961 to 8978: 0.00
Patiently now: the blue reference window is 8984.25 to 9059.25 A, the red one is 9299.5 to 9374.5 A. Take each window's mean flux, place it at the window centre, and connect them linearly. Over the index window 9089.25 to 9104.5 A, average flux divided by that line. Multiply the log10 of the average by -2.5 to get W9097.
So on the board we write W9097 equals 0.11 mag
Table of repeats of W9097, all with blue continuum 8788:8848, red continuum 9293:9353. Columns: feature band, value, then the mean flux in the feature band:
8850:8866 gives 0.08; 36.1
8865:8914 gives 0.01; 38.3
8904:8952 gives 0.05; 36.4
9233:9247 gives 0.06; 34.3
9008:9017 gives 0.08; 35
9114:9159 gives 0.06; 34.9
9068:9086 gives 0.03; 36.2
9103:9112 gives 0.03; 36.2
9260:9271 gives -0.06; 38.1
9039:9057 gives -0.01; 37.7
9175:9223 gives 0.03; 35.5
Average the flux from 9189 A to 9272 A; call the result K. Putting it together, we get 35.6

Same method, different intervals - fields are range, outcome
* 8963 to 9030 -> 37.3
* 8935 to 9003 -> 37.4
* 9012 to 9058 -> 37.2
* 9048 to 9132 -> 35.5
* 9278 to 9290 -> 33.8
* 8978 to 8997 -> 38.7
